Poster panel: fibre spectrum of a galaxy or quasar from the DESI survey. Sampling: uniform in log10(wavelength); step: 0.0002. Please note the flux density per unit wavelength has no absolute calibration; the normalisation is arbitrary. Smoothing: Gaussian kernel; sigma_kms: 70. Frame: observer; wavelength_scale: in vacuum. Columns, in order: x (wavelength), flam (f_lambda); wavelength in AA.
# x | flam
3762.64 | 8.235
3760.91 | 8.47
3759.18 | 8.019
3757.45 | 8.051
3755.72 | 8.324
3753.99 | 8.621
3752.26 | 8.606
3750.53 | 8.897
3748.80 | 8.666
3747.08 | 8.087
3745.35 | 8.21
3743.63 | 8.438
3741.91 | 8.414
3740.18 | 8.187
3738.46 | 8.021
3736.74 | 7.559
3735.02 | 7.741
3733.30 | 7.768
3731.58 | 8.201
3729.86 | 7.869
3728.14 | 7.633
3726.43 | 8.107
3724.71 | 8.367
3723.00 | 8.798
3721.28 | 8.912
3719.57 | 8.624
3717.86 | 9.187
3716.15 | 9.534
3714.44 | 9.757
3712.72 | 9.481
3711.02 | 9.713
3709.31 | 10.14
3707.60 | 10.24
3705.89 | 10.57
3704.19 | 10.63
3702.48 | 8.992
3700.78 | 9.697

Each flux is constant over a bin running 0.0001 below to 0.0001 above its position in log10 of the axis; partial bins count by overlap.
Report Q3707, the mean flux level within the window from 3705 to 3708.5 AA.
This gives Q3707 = 10.4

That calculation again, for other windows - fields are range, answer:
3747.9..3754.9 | 8.69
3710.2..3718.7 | 9.54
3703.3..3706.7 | 10.6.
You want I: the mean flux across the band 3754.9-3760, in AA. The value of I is 8.13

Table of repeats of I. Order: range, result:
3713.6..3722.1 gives 9.21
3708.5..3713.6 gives 9.77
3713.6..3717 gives 9.65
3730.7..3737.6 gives 7.81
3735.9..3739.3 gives 7.79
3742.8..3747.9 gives 8.24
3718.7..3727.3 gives 8.57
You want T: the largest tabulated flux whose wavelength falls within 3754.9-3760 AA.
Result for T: 8.324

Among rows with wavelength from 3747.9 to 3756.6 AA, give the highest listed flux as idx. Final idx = 8.897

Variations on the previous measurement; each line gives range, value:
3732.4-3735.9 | 7.768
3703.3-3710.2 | 10.63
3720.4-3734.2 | 8.912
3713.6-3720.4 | 9.757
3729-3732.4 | 8.201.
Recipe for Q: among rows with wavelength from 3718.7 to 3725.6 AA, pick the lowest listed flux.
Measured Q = 8.367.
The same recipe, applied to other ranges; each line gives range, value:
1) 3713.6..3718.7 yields 9.187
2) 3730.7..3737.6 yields 7.559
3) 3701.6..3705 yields 8.992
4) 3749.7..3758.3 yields 8.051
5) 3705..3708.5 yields 10.24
